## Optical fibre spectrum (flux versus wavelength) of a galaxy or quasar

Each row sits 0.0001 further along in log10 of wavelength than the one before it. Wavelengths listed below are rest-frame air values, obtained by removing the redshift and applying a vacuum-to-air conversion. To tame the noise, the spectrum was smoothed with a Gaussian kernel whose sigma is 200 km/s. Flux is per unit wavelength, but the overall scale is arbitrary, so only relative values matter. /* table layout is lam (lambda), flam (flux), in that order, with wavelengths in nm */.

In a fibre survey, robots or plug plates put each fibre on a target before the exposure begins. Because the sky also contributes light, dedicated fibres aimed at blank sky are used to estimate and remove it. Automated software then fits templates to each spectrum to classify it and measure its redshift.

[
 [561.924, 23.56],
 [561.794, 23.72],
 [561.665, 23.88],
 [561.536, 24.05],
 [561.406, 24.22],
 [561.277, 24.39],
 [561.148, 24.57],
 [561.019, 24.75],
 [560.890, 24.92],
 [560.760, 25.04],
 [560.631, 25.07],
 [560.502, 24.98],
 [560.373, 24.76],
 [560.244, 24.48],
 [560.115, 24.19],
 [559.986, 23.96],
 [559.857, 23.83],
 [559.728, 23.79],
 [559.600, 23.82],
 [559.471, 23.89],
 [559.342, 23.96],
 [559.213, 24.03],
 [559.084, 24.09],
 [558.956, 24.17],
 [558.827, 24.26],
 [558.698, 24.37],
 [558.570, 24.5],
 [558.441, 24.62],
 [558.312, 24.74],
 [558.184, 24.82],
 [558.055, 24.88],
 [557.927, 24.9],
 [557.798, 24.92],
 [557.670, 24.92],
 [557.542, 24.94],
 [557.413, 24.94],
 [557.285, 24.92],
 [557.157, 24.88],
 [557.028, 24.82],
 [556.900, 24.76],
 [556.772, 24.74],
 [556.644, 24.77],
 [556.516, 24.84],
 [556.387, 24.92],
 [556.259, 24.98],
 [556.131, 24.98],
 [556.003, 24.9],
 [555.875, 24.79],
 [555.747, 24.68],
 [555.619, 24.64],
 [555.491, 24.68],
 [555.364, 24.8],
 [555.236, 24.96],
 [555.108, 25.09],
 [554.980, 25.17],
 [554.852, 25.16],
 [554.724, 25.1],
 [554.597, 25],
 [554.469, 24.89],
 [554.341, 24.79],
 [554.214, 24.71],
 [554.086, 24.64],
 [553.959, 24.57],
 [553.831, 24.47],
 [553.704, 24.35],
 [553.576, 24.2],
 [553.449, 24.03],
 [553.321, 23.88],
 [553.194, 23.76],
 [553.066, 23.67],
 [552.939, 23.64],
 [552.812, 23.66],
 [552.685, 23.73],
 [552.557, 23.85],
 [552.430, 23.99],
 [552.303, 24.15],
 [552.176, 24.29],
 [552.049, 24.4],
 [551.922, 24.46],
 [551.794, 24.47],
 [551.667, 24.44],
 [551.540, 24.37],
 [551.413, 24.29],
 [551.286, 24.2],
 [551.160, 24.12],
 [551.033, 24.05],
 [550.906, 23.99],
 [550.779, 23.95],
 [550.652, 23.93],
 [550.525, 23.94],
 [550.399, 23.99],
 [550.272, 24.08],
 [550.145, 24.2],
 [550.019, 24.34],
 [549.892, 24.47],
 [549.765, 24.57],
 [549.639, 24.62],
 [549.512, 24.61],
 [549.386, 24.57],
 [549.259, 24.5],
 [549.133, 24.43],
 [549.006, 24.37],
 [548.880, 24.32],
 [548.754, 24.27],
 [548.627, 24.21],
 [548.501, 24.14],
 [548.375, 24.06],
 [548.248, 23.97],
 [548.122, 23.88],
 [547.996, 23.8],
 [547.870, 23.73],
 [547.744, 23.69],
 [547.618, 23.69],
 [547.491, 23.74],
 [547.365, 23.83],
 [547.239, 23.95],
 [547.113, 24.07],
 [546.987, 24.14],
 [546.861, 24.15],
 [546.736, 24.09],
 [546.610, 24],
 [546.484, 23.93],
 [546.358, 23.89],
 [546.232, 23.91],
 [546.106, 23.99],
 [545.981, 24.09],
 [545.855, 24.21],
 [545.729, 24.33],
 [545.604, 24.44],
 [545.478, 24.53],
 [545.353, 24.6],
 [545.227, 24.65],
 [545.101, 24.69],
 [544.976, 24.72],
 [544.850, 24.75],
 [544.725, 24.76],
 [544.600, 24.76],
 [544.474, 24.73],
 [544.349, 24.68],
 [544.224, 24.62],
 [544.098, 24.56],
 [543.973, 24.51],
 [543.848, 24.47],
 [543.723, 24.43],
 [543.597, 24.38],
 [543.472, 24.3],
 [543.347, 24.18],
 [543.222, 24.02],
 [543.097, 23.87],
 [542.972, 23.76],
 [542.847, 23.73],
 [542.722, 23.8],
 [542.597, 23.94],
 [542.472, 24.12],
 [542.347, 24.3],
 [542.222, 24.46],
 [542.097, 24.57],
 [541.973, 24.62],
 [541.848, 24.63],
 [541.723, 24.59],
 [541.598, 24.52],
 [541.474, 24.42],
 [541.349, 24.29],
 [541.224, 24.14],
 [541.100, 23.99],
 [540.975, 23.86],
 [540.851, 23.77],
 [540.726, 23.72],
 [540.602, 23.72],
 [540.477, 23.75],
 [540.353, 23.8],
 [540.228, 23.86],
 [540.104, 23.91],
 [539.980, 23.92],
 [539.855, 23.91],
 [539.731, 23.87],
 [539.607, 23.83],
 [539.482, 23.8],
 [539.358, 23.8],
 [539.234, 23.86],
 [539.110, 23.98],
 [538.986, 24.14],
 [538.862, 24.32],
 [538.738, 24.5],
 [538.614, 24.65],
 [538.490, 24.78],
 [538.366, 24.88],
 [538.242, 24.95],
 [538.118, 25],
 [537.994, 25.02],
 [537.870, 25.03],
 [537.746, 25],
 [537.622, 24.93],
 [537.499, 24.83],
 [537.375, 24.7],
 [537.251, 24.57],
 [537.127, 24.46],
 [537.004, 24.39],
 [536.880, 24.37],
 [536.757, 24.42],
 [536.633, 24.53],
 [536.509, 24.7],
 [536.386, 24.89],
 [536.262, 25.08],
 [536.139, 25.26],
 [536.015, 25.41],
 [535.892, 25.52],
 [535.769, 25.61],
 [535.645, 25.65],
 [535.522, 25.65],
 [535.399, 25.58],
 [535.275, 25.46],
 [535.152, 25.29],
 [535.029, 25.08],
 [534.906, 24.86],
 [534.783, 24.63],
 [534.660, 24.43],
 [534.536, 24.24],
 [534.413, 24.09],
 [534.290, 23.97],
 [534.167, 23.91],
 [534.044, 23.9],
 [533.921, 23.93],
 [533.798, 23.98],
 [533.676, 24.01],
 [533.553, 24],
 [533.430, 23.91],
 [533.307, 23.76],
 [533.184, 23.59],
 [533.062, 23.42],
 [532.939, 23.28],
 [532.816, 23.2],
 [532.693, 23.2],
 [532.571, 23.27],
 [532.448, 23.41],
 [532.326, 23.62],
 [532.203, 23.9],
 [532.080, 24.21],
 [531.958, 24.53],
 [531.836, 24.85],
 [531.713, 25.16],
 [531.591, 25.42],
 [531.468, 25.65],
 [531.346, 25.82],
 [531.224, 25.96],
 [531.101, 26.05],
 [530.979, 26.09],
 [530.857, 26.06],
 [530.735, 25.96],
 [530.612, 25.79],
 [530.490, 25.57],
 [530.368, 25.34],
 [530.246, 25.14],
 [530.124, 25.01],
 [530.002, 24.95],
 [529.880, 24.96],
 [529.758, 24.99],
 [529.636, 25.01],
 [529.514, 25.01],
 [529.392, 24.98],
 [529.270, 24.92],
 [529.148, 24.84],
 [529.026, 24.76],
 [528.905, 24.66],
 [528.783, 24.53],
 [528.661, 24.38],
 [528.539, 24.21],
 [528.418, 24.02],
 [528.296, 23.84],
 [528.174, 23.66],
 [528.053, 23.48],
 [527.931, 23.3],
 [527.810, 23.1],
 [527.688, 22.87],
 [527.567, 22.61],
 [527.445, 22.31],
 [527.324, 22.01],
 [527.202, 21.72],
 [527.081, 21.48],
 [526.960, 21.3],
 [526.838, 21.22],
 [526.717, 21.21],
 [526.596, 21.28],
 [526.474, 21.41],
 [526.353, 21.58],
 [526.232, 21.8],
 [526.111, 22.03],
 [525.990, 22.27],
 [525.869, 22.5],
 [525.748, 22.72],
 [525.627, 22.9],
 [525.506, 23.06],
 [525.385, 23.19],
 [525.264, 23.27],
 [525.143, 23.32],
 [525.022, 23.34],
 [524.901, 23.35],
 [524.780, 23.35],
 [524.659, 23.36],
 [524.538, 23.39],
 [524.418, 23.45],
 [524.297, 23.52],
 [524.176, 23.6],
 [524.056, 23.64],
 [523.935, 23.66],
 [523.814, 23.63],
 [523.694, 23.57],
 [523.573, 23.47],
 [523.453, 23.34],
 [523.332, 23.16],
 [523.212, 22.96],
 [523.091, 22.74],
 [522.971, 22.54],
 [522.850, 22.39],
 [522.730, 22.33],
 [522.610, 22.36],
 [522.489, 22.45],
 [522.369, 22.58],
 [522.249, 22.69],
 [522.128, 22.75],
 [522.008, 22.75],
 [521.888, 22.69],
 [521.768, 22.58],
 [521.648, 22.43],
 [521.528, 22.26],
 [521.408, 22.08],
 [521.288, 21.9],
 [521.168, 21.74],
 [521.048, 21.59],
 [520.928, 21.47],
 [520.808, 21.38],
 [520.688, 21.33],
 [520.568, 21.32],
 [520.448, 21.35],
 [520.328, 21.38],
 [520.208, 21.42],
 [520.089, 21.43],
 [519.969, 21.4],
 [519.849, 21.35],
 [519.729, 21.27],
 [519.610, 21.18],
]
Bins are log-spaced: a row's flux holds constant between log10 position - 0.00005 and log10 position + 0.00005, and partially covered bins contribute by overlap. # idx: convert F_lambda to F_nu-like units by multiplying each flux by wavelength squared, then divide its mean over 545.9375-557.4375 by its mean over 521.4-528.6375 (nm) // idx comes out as 1.2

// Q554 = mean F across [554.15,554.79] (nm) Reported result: 24.9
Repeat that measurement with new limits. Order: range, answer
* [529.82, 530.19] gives 25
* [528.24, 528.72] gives 24.1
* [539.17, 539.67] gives 23.8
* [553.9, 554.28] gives 24.7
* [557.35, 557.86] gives 24.9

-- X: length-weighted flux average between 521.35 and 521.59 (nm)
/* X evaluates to 22.2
